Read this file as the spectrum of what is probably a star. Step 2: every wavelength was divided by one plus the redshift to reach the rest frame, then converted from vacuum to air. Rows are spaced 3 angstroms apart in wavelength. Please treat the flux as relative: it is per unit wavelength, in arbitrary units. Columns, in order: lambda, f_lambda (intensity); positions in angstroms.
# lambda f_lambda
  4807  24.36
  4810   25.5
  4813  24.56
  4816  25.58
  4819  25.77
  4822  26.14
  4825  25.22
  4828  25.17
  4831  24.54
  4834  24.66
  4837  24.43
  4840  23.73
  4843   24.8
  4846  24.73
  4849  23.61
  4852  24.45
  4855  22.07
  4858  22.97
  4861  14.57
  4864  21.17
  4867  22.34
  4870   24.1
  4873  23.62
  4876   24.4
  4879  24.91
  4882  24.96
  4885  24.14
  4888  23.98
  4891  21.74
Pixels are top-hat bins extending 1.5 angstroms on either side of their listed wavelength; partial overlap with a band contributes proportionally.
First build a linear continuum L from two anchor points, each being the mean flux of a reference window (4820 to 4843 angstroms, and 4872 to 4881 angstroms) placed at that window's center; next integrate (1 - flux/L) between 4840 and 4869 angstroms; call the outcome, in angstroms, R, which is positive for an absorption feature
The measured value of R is 2.6 angstroms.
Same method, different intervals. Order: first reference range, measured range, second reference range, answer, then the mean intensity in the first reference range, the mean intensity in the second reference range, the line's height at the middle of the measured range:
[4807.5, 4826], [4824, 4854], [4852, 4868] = -1.82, 25.4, 20.9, 23.1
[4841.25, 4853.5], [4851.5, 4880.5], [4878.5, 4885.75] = 2.55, 24.4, 24.7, 24.5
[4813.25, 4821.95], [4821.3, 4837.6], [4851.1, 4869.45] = -0.40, 25.6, 21.3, 24.4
